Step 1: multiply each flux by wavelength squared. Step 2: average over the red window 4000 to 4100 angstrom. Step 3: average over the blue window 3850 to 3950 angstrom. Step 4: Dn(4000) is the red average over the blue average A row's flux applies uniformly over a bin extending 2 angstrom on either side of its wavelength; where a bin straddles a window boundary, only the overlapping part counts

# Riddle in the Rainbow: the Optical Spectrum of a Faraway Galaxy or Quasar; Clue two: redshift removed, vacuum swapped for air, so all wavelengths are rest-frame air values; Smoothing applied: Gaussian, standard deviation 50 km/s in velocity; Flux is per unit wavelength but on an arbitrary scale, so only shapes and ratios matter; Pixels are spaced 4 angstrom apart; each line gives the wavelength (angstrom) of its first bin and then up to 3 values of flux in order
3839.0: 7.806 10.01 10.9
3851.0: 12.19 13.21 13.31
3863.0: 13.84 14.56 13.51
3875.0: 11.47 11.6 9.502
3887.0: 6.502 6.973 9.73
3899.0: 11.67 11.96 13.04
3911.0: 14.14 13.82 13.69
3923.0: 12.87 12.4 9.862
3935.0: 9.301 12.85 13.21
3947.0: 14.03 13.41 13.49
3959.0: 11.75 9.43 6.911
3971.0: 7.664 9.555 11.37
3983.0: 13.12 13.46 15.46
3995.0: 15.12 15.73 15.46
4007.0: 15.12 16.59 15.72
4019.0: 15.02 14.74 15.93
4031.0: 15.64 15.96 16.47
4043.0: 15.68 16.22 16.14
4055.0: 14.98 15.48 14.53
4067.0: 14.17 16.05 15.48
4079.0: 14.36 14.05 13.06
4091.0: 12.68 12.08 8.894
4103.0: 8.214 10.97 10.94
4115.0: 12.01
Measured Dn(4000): 1.34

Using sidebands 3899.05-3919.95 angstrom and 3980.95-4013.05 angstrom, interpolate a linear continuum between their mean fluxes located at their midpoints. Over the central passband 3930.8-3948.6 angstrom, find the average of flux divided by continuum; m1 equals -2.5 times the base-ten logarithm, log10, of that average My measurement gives 0.15 mag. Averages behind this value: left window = 13.2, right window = 15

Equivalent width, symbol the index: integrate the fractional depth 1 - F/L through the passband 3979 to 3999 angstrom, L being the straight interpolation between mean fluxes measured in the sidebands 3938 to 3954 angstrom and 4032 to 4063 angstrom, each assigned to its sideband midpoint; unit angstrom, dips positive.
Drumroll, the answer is 0.4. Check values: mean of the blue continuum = 13.4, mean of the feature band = 14.1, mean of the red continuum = 15.8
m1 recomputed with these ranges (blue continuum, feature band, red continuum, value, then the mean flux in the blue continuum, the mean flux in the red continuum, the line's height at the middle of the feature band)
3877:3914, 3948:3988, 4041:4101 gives 0.10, 10.7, 14.3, 12.1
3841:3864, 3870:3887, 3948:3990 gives 0.11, 12.2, 11.2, 12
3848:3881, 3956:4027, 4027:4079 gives 0.12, 12.9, 15.5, 14.7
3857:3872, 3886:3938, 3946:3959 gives 0.19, 13.8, 13.3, 13.6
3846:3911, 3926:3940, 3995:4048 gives 0.20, 11.6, 15.7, 13.1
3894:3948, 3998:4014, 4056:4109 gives -0.23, 12.3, 13.1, 12.7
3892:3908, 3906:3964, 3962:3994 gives -0.13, 11.2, 11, 11.1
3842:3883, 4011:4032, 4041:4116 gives -0.18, 12.4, 13.5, 13.2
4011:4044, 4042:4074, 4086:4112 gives -0.13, 15.7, 10.9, 13.7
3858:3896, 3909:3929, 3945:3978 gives -0.22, 11.1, 10.8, 10.9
